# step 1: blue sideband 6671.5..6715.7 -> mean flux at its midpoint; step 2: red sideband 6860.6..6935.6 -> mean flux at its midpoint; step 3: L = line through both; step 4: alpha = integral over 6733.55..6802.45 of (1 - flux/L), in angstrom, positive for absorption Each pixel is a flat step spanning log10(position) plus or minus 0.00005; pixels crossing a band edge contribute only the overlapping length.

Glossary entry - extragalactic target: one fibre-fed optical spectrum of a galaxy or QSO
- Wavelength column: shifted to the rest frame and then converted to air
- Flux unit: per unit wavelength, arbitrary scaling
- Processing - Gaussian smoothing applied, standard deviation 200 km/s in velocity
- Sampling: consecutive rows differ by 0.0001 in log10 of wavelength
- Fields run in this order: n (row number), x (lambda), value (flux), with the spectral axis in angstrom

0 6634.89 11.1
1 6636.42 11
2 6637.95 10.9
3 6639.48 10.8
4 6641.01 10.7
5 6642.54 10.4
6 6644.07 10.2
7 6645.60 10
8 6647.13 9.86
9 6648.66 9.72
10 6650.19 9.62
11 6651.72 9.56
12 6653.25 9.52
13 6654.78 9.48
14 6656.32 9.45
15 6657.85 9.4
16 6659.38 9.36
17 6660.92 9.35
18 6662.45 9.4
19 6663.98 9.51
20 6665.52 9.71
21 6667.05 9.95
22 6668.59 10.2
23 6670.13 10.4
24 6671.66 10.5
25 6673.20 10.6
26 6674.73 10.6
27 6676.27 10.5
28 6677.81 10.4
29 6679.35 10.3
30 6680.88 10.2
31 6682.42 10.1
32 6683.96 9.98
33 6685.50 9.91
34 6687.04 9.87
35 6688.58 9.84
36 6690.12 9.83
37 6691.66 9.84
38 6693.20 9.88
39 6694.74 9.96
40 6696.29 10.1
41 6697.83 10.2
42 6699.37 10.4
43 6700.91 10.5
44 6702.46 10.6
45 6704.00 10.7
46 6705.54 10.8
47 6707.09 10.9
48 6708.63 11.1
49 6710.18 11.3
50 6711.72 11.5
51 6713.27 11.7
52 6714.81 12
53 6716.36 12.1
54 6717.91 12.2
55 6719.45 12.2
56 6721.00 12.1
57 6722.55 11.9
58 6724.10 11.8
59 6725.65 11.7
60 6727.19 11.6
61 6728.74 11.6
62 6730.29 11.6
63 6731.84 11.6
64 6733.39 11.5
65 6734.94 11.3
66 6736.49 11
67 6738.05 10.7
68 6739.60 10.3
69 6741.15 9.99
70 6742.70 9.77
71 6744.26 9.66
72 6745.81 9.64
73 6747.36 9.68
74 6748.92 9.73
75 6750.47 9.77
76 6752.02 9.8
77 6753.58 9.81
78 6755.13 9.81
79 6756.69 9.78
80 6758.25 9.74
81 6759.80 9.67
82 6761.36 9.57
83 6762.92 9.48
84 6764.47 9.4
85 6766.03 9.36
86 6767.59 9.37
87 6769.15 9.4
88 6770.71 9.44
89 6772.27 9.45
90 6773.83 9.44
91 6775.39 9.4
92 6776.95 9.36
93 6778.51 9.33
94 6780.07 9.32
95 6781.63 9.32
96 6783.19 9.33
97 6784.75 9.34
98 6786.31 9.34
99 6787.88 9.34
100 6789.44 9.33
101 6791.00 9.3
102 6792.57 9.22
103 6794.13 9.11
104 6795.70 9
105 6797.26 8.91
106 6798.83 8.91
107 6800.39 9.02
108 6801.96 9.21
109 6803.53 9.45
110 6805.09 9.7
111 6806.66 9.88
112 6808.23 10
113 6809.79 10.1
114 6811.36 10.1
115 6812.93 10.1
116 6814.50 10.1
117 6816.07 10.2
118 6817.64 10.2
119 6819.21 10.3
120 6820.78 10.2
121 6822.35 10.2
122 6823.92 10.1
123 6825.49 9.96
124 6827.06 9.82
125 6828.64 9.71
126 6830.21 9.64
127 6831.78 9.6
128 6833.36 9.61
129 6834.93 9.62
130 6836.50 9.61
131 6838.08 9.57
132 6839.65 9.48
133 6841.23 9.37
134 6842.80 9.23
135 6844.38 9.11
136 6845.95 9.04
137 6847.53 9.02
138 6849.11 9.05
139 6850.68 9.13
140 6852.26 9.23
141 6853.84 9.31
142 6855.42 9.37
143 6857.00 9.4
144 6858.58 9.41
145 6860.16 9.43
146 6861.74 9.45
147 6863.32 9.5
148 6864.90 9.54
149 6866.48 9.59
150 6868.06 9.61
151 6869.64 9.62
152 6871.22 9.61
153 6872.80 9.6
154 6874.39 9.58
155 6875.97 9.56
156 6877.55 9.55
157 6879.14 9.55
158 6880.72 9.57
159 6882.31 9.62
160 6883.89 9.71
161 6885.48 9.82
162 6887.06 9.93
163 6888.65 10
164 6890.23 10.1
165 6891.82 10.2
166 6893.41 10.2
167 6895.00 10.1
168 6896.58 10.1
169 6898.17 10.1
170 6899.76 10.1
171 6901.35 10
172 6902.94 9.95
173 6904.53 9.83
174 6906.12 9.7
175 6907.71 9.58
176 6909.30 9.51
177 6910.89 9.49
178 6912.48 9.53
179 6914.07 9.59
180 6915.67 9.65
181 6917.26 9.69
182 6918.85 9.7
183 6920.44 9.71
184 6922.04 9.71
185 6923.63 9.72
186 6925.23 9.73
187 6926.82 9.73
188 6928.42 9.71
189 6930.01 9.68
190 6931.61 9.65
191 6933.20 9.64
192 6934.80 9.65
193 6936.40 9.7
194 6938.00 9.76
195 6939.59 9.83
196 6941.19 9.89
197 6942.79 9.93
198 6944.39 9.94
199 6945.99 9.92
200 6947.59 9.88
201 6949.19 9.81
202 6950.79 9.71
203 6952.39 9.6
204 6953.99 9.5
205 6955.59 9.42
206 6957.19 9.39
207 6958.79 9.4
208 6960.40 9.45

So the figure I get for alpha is 4.24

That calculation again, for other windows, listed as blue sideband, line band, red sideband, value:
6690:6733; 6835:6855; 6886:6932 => 1.9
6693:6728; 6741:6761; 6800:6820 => 1.7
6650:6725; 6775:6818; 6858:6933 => 2.5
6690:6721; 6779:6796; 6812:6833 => 1.7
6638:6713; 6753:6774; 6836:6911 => 0.8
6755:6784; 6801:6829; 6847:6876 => -1.5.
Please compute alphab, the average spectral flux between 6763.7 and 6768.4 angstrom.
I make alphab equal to 9.37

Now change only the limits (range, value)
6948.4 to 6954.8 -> 9.66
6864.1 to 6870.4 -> 9.6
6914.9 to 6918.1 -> 9.69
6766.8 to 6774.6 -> 9.41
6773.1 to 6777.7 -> 9.4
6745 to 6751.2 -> 9.71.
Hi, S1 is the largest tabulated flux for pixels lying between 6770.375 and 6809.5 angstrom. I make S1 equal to 10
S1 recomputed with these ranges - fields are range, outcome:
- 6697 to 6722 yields 12.2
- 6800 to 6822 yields 10.3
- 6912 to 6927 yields 9.73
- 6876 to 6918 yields 10.2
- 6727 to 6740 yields 11.6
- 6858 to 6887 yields 9.82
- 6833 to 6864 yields 9.62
